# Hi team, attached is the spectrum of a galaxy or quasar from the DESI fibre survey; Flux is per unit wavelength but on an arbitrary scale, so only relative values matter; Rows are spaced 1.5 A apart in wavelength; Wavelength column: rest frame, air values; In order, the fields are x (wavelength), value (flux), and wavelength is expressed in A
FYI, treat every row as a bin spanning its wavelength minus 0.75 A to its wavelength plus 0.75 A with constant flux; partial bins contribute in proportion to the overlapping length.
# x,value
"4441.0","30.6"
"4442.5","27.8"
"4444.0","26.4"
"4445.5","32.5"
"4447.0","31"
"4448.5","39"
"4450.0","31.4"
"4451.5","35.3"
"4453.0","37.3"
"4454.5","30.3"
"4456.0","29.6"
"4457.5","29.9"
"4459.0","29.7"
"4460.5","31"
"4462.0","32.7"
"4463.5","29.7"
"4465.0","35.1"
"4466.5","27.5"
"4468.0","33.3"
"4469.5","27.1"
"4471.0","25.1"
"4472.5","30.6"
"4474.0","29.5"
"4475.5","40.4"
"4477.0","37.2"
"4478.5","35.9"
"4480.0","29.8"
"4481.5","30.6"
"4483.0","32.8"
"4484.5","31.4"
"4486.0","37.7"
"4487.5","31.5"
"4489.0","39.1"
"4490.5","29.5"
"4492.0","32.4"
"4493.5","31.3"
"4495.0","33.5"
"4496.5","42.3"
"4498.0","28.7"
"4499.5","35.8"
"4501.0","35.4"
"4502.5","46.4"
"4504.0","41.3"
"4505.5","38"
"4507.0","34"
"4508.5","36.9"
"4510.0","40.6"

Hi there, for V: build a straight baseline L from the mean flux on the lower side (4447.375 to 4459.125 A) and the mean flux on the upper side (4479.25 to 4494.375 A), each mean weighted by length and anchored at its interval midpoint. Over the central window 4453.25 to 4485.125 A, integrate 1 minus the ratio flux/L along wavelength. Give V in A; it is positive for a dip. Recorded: 1.3 A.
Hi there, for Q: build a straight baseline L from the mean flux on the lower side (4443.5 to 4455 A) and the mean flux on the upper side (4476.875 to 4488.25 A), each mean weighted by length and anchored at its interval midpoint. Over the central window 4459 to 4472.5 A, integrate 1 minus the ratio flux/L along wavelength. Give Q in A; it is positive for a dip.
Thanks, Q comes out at 1.2 A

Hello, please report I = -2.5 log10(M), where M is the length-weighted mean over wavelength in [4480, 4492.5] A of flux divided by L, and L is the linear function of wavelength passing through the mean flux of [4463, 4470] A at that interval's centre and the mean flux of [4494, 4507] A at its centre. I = 0.052 mag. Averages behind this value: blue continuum 30.7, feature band 32.9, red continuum 37.3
